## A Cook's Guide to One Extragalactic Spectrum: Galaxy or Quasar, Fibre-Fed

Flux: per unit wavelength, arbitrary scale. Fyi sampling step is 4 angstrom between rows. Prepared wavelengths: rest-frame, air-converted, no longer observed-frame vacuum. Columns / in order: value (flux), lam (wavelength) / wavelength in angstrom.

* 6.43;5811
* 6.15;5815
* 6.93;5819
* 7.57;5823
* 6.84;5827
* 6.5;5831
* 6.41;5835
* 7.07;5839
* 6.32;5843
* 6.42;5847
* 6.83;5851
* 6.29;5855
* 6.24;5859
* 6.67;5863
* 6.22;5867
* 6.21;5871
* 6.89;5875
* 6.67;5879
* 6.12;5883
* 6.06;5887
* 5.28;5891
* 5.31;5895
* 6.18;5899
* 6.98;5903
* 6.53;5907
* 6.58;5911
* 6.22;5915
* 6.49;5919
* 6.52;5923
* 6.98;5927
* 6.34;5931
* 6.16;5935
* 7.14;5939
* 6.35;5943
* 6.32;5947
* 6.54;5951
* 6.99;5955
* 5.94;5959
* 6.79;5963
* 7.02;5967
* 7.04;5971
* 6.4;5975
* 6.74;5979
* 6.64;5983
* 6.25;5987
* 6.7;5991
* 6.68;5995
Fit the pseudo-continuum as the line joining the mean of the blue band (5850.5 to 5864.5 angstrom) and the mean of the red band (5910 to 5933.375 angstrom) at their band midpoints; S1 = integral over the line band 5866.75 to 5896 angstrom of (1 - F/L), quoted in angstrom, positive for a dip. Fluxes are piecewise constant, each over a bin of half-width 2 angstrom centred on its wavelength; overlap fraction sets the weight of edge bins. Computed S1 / 1.7 angstrom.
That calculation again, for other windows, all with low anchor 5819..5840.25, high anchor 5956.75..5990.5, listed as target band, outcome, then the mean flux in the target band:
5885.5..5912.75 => 2.5 angstrom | 6.13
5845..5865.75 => 1.1 angstrom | 6.48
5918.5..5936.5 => 0.5 angstrom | 6.51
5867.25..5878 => 0.5 angstrom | 6.51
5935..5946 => 0.1 angstrom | 6.6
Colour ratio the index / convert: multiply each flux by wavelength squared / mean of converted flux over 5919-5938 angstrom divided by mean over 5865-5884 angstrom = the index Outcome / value 1.0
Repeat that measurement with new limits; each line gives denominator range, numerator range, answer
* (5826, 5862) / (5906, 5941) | 1.03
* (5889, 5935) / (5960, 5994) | 1.08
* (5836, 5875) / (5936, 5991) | 1.06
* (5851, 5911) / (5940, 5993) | 1.08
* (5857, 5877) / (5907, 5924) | 1.02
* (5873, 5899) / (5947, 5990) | 1.12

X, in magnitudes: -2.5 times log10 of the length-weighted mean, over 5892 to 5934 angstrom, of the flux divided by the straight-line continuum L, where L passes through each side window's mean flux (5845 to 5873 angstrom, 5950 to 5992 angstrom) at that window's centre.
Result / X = 0.02 mag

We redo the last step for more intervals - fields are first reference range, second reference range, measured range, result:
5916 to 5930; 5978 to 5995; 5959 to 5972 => -0.03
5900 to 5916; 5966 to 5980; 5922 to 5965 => 0.02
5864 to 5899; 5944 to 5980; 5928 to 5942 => -0.02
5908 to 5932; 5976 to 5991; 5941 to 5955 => 0.01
